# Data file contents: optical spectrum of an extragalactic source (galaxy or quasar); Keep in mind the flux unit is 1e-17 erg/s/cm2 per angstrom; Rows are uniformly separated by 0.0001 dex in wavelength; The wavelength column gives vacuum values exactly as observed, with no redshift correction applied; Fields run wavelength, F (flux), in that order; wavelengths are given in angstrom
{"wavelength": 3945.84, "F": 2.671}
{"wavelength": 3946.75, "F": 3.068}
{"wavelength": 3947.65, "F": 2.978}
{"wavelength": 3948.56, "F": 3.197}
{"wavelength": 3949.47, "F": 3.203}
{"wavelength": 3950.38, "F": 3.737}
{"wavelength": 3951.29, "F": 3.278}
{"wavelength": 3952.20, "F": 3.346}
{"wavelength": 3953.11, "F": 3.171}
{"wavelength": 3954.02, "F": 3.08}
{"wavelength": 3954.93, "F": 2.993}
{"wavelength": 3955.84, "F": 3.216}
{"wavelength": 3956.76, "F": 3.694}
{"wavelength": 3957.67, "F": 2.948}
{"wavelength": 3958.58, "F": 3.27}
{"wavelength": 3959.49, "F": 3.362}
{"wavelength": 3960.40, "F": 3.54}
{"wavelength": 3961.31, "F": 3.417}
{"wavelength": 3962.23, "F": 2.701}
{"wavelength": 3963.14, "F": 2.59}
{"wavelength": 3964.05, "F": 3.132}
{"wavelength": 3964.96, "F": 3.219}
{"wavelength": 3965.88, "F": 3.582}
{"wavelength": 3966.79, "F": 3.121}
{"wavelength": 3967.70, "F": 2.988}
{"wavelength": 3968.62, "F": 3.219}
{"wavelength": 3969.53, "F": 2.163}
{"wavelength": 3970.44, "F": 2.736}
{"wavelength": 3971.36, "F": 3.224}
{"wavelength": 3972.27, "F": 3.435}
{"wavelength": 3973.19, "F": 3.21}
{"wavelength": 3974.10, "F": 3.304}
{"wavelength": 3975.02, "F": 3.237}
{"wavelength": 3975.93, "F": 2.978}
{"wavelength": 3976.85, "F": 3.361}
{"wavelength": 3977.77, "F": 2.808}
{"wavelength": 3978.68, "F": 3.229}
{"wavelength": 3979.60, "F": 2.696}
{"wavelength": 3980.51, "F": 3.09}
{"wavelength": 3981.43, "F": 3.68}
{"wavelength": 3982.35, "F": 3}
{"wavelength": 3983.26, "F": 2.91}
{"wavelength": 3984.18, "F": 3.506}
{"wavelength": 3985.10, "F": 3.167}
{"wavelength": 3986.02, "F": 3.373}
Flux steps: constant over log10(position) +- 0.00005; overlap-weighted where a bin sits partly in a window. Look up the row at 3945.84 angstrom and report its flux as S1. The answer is 2.671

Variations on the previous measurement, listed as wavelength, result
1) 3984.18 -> 3.506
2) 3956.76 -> 3.694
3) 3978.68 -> 3.229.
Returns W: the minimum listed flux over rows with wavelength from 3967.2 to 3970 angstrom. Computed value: 2.163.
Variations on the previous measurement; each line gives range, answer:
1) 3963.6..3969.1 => 2.988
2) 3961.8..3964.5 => 2.59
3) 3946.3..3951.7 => 2.978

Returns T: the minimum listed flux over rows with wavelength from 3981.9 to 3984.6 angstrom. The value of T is 2.91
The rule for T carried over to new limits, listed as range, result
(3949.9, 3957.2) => 2.993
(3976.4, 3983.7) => 2.696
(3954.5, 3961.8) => 2.948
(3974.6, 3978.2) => 2.808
